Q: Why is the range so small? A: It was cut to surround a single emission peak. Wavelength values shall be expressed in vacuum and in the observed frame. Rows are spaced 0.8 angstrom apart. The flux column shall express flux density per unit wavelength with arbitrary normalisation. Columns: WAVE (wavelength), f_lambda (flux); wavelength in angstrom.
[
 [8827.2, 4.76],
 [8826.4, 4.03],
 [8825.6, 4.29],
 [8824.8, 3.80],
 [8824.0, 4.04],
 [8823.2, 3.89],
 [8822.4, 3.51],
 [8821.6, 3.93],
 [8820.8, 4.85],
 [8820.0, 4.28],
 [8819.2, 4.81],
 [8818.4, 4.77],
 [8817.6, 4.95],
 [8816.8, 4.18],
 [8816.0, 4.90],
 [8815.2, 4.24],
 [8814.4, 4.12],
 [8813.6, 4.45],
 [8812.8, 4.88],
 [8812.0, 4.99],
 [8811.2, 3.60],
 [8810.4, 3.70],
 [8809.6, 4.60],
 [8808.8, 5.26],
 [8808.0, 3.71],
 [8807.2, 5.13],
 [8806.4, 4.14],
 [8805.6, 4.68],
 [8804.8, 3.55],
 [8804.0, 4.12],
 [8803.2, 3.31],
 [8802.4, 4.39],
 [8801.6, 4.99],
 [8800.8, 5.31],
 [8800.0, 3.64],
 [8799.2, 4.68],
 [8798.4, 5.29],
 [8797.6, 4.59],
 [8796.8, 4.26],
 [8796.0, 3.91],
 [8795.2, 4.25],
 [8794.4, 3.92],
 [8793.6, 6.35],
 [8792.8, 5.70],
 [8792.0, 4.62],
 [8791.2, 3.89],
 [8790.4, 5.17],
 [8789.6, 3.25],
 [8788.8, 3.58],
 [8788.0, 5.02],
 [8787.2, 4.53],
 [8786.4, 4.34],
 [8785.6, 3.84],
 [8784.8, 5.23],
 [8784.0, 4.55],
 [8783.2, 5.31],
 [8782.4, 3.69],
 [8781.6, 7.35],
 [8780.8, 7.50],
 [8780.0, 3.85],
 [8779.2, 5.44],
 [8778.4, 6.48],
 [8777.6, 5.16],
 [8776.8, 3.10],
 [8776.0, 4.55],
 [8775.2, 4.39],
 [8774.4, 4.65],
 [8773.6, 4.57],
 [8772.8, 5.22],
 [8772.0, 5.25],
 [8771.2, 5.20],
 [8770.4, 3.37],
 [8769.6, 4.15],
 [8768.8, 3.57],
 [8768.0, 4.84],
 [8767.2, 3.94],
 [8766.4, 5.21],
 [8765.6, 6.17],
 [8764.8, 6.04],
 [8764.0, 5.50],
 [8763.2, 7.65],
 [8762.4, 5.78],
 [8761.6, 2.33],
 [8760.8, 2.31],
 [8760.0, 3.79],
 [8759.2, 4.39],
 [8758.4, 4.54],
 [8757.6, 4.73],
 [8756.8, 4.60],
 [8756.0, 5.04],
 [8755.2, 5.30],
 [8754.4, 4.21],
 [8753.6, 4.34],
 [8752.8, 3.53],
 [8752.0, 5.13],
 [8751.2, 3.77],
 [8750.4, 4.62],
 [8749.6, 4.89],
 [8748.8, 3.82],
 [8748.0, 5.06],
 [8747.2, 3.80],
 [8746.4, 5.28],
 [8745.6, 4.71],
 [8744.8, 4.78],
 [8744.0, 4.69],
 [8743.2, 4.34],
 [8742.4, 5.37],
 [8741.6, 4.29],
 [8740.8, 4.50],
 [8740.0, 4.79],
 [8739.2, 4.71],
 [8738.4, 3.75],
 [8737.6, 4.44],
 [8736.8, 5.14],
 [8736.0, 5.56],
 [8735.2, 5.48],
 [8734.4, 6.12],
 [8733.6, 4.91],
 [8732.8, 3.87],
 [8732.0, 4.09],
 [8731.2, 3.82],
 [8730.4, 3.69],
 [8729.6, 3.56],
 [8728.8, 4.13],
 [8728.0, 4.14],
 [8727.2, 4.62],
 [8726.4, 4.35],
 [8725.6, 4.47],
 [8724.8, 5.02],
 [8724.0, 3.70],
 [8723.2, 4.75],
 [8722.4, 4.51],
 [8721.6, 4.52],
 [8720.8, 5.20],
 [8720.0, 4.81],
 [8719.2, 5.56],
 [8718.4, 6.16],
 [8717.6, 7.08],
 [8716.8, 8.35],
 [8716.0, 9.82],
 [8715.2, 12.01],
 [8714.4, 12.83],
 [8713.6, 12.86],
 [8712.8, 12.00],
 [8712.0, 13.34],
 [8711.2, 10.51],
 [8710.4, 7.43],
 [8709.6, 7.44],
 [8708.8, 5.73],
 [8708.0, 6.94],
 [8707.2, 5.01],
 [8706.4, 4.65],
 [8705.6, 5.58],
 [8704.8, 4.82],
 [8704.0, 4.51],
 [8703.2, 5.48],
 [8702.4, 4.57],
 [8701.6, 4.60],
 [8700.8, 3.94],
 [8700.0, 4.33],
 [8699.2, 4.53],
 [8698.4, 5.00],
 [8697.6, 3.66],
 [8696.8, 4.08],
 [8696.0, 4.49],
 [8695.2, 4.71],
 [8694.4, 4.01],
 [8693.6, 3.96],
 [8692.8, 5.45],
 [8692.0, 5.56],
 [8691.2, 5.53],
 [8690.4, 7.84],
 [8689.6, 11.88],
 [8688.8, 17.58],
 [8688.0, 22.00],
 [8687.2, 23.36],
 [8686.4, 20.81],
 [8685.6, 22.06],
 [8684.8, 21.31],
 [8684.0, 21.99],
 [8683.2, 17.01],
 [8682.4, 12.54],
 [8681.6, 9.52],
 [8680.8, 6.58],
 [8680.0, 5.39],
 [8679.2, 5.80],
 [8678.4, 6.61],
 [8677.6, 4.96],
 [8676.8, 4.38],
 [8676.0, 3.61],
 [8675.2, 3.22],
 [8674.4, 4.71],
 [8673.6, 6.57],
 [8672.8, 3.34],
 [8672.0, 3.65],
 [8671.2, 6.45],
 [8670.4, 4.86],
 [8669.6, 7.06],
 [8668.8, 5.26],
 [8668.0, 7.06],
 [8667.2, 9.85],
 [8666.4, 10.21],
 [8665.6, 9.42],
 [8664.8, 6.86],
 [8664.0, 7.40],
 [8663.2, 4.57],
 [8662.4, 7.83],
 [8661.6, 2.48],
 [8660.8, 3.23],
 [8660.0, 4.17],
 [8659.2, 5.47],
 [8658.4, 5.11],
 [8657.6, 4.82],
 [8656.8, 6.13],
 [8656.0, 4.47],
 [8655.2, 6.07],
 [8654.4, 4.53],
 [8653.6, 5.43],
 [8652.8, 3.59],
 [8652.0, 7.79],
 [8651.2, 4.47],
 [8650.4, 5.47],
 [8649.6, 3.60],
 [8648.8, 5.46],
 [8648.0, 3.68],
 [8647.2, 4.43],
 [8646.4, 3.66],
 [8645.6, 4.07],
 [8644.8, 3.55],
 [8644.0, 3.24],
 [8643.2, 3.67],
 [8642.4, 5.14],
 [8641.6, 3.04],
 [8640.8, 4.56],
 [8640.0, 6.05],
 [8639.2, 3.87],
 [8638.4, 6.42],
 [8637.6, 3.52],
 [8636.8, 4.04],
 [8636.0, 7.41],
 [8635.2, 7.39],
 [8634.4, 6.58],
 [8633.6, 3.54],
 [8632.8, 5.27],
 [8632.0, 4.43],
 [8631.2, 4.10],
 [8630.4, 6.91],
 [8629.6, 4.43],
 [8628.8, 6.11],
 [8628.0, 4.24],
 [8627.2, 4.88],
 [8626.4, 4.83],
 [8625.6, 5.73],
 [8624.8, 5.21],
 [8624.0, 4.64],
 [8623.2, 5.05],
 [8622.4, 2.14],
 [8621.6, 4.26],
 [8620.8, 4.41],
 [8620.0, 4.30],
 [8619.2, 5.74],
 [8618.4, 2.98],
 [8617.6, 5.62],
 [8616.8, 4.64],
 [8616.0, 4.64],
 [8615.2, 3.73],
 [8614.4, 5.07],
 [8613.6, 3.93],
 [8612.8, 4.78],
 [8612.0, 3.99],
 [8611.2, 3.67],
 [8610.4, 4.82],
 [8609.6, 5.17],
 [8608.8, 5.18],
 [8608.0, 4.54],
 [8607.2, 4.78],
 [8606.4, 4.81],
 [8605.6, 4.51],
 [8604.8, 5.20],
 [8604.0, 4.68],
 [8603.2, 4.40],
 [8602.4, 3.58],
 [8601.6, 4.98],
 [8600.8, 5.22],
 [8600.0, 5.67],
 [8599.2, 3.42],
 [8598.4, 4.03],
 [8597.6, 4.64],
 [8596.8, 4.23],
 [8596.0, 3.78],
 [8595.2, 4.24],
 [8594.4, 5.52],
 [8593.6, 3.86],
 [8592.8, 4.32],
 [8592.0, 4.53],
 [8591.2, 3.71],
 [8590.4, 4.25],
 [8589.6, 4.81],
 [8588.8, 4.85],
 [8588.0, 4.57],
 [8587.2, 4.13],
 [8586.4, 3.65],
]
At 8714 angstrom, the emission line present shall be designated [N II] 6583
